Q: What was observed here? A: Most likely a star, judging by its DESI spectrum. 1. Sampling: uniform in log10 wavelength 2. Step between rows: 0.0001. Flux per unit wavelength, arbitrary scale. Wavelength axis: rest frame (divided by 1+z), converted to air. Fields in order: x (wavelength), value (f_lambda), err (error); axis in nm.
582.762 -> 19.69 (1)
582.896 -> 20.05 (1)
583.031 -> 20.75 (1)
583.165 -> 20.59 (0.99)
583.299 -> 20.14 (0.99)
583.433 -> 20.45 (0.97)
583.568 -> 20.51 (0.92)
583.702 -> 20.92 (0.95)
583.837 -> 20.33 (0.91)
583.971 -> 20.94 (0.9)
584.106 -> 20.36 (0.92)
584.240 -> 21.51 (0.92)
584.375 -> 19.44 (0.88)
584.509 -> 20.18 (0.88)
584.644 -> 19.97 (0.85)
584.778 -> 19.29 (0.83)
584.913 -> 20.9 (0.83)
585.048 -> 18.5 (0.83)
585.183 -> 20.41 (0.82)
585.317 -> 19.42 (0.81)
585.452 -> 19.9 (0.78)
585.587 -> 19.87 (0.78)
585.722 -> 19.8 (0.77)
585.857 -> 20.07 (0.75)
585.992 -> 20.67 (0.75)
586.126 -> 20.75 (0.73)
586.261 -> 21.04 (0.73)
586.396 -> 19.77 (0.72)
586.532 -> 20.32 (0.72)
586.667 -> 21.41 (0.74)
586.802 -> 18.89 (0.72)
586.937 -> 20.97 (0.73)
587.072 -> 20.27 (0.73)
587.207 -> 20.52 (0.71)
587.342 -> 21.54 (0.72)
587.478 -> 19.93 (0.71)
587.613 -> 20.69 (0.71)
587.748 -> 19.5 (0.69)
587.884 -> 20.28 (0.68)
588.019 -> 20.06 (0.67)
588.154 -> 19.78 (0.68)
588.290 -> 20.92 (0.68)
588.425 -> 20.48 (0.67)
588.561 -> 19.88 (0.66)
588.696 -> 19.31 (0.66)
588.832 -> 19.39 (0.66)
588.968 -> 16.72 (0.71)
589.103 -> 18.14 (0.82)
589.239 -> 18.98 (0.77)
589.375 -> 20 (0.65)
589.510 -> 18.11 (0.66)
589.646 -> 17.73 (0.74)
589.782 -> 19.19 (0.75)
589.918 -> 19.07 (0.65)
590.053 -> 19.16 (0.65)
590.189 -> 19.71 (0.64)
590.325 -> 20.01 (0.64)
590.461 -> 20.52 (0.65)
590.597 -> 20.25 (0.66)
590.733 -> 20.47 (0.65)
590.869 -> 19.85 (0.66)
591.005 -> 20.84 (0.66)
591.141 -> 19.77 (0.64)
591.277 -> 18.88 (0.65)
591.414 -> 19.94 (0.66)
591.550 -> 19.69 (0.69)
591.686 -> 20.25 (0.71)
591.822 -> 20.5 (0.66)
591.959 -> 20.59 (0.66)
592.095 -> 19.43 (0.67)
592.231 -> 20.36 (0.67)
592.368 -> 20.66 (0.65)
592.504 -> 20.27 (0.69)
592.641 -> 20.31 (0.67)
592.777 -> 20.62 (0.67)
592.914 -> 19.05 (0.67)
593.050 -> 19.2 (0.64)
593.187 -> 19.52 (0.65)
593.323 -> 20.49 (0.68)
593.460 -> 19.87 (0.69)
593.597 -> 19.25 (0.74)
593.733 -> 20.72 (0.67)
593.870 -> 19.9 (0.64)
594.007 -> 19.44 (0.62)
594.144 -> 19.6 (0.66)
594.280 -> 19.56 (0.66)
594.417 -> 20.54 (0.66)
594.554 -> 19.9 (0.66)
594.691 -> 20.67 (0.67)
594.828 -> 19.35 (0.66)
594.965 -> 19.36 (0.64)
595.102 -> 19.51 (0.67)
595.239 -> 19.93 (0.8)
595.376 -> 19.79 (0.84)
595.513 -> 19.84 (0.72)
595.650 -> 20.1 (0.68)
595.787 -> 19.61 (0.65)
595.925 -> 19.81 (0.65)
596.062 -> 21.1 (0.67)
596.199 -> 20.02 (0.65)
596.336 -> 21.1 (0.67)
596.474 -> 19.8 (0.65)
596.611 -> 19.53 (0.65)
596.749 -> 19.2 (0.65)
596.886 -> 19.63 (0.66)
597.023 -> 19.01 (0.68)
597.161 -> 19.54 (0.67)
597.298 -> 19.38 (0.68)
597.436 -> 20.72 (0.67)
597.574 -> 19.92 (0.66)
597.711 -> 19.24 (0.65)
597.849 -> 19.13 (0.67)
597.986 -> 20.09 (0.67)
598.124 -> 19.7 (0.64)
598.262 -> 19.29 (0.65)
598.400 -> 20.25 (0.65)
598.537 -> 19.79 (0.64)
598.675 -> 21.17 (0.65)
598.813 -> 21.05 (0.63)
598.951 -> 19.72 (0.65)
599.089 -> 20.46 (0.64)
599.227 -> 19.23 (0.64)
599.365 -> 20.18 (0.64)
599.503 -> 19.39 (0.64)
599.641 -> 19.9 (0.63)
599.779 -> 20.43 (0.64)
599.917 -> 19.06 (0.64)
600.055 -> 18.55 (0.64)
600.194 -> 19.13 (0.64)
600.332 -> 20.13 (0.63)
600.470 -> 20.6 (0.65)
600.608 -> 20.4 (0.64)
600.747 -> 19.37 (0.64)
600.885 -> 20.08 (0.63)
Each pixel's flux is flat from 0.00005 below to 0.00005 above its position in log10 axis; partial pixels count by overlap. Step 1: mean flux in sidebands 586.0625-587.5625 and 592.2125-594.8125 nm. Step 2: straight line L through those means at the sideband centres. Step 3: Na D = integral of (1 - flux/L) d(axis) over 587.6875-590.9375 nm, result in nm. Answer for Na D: 0.13 nm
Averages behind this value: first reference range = 20.5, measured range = 19.5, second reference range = 20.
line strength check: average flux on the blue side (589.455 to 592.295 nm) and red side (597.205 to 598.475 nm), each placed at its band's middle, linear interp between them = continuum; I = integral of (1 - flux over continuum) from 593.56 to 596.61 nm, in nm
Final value -0.03 nm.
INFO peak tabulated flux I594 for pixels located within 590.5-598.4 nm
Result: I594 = 21.1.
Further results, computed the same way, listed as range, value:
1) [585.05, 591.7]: 21.54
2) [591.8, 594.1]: 20.72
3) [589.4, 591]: 20.52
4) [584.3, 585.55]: 20.9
